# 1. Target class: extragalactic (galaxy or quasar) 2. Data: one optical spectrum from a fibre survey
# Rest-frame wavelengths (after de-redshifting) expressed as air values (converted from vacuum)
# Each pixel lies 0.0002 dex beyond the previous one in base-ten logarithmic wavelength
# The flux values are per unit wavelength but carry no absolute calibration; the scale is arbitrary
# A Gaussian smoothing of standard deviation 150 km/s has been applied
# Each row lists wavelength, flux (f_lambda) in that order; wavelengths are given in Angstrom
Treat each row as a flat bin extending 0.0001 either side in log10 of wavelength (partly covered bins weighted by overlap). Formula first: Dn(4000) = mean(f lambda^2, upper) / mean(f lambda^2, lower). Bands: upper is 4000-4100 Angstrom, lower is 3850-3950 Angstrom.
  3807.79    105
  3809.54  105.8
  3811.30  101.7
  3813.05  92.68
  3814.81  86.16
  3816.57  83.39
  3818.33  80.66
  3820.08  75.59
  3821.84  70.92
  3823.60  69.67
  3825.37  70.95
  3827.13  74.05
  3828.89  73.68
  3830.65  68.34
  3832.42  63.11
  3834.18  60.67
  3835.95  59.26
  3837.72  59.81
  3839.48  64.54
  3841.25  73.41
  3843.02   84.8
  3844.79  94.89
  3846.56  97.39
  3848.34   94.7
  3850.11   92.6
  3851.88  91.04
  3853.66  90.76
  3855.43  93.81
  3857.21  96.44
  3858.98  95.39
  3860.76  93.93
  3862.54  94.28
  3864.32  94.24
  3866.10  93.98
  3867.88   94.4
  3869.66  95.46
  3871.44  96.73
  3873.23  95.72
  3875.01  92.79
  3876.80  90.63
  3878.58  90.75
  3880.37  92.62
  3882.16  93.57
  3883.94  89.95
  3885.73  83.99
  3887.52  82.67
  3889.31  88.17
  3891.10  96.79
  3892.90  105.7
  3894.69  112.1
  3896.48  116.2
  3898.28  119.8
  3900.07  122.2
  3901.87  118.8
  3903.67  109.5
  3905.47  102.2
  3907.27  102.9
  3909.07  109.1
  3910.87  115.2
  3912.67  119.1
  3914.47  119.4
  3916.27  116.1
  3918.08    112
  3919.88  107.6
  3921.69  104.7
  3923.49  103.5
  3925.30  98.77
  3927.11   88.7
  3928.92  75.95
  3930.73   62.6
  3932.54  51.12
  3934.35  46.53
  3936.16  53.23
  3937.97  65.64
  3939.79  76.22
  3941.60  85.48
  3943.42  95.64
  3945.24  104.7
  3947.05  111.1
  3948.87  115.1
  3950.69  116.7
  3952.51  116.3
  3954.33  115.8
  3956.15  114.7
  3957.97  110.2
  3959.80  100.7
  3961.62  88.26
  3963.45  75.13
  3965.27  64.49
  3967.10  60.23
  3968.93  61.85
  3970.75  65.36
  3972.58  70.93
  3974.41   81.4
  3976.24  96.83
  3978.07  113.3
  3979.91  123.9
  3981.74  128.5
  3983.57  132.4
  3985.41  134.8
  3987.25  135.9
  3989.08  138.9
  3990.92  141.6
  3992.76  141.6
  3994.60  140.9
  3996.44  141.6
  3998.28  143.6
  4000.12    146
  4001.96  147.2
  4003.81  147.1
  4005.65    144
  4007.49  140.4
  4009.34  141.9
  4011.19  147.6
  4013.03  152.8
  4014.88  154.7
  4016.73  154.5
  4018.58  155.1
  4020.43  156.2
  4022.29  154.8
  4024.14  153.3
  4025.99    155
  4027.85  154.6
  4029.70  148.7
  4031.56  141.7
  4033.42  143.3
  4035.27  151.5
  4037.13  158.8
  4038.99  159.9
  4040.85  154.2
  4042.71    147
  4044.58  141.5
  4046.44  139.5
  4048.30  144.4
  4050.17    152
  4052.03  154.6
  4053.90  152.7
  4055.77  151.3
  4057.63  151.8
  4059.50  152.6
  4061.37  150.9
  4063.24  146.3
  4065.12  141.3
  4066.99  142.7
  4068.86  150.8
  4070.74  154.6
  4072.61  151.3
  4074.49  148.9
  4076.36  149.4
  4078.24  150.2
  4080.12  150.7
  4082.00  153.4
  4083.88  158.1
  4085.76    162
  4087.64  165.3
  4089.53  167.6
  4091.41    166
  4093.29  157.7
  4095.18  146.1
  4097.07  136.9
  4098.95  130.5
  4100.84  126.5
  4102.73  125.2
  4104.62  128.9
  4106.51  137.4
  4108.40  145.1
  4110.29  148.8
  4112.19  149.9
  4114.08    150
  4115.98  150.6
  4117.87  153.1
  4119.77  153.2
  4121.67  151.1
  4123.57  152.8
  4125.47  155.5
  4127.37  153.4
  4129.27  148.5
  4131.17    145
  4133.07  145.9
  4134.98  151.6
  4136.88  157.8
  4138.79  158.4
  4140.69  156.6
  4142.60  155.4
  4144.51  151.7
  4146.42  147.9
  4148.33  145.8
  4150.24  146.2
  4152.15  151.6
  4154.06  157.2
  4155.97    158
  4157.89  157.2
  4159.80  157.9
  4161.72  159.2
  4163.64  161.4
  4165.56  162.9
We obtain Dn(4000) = 1.7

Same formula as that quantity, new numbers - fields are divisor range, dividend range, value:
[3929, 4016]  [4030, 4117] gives 1.42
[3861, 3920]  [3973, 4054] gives 1.48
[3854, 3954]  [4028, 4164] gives 1.71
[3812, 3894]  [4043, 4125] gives 1.95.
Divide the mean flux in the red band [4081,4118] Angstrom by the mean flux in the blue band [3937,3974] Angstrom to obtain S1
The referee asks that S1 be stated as 1.63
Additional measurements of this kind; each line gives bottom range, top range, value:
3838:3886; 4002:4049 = 1.65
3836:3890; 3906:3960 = 1.09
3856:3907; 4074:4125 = 1.51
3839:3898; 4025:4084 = 1.61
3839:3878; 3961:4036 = 1.40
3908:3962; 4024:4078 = 1.55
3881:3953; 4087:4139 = 1.52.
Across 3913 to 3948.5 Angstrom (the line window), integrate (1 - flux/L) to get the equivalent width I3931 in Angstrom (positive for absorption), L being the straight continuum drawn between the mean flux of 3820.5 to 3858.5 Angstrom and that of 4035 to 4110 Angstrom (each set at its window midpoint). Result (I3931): 5.5 Angstrom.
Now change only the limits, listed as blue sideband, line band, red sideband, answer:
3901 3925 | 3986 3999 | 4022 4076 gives -0.67 Angstrom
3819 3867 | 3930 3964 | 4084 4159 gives 5.47 Angstrom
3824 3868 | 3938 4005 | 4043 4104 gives 5.32 Angstrom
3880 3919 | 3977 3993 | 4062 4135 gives -0.92 Angstrom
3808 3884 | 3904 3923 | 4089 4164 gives -1.80 Angstrom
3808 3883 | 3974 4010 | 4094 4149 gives -4.71 Angstrom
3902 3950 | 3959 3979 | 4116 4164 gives 5.03 Angstrom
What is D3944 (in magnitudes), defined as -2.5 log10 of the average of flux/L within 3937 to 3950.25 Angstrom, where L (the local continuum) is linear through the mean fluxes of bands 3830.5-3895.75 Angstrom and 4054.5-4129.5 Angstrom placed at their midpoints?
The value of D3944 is 0.17 mag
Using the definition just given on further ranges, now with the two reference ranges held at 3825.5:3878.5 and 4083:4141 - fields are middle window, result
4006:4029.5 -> -0.199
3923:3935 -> 0.356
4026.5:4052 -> -0.139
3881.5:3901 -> -0.068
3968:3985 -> 0.182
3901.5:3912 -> -0.111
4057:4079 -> -0.080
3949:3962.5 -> 0.013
